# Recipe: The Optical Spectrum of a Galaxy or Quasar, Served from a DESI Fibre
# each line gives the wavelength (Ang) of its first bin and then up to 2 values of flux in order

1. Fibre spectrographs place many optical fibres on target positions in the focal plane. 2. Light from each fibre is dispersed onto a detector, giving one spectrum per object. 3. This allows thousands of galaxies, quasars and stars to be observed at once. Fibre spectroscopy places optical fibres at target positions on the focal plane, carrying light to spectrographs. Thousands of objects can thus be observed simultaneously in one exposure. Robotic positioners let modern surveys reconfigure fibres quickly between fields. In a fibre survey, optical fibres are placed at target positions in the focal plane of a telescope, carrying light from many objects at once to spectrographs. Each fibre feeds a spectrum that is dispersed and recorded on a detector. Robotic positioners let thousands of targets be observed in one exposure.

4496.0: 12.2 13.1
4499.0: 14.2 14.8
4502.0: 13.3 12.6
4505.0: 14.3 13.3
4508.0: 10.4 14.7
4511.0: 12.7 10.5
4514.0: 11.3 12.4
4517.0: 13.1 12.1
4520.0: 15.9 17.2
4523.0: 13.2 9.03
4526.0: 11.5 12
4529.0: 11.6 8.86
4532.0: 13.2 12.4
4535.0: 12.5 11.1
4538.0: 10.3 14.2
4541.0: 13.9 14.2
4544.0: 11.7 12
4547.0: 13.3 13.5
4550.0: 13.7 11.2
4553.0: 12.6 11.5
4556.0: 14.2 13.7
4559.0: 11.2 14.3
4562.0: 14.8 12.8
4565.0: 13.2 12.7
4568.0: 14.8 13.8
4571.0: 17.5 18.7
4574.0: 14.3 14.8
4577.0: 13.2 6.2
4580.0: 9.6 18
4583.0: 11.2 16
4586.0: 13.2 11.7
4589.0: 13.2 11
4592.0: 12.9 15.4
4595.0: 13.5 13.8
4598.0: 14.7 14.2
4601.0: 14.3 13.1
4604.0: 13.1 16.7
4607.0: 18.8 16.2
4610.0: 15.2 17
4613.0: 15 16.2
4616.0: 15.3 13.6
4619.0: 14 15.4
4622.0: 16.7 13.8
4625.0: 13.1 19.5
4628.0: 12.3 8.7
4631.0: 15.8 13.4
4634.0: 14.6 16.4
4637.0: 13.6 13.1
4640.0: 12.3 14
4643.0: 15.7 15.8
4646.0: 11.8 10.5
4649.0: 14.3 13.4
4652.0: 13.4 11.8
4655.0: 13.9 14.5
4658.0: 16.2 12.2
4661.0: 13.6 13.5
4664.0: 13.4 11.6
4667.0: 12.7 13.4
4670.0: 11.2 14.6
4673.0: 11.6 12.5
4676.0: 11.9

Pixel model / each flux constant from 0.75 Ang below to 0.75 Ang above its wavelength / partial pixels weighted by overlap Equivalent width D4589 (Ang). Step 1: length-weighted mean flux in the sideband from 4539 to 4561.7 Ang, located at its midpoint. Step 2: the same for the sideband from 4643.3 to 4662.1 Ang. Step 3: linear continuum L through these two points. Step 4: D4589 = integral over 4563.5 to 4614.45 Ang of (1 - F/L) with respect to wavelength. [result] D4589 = -3.6 Ang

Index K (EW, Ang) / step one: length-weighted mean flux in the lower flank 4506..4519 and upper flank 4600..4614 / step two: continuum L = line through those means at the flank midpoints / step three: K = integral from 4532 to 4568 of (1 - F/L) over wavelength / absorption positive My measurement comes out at 1.8 Ang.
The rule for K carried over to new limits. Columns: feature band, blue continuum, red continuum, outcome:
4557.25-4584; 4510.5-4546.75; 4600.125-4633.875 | -0.1 Ang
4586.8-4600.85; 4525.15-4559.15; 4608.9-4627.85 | 0.9 Ang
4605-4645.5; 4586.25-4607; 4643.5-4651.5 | -4.1 Ang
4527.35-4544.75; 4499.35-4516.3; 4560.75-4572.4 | 1.8 Ang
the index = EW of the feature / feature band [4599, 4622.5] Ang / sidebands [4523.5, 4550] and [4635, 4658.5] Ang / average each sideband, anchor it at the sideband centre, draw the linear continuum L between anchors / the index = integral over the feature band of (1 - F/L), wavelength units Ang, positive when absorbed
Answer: -3.7 Ang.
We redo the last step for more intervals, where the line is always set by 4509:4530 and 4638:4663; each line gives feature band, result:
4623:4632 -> -0.3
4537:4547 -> 0.0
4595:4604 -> -0.5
